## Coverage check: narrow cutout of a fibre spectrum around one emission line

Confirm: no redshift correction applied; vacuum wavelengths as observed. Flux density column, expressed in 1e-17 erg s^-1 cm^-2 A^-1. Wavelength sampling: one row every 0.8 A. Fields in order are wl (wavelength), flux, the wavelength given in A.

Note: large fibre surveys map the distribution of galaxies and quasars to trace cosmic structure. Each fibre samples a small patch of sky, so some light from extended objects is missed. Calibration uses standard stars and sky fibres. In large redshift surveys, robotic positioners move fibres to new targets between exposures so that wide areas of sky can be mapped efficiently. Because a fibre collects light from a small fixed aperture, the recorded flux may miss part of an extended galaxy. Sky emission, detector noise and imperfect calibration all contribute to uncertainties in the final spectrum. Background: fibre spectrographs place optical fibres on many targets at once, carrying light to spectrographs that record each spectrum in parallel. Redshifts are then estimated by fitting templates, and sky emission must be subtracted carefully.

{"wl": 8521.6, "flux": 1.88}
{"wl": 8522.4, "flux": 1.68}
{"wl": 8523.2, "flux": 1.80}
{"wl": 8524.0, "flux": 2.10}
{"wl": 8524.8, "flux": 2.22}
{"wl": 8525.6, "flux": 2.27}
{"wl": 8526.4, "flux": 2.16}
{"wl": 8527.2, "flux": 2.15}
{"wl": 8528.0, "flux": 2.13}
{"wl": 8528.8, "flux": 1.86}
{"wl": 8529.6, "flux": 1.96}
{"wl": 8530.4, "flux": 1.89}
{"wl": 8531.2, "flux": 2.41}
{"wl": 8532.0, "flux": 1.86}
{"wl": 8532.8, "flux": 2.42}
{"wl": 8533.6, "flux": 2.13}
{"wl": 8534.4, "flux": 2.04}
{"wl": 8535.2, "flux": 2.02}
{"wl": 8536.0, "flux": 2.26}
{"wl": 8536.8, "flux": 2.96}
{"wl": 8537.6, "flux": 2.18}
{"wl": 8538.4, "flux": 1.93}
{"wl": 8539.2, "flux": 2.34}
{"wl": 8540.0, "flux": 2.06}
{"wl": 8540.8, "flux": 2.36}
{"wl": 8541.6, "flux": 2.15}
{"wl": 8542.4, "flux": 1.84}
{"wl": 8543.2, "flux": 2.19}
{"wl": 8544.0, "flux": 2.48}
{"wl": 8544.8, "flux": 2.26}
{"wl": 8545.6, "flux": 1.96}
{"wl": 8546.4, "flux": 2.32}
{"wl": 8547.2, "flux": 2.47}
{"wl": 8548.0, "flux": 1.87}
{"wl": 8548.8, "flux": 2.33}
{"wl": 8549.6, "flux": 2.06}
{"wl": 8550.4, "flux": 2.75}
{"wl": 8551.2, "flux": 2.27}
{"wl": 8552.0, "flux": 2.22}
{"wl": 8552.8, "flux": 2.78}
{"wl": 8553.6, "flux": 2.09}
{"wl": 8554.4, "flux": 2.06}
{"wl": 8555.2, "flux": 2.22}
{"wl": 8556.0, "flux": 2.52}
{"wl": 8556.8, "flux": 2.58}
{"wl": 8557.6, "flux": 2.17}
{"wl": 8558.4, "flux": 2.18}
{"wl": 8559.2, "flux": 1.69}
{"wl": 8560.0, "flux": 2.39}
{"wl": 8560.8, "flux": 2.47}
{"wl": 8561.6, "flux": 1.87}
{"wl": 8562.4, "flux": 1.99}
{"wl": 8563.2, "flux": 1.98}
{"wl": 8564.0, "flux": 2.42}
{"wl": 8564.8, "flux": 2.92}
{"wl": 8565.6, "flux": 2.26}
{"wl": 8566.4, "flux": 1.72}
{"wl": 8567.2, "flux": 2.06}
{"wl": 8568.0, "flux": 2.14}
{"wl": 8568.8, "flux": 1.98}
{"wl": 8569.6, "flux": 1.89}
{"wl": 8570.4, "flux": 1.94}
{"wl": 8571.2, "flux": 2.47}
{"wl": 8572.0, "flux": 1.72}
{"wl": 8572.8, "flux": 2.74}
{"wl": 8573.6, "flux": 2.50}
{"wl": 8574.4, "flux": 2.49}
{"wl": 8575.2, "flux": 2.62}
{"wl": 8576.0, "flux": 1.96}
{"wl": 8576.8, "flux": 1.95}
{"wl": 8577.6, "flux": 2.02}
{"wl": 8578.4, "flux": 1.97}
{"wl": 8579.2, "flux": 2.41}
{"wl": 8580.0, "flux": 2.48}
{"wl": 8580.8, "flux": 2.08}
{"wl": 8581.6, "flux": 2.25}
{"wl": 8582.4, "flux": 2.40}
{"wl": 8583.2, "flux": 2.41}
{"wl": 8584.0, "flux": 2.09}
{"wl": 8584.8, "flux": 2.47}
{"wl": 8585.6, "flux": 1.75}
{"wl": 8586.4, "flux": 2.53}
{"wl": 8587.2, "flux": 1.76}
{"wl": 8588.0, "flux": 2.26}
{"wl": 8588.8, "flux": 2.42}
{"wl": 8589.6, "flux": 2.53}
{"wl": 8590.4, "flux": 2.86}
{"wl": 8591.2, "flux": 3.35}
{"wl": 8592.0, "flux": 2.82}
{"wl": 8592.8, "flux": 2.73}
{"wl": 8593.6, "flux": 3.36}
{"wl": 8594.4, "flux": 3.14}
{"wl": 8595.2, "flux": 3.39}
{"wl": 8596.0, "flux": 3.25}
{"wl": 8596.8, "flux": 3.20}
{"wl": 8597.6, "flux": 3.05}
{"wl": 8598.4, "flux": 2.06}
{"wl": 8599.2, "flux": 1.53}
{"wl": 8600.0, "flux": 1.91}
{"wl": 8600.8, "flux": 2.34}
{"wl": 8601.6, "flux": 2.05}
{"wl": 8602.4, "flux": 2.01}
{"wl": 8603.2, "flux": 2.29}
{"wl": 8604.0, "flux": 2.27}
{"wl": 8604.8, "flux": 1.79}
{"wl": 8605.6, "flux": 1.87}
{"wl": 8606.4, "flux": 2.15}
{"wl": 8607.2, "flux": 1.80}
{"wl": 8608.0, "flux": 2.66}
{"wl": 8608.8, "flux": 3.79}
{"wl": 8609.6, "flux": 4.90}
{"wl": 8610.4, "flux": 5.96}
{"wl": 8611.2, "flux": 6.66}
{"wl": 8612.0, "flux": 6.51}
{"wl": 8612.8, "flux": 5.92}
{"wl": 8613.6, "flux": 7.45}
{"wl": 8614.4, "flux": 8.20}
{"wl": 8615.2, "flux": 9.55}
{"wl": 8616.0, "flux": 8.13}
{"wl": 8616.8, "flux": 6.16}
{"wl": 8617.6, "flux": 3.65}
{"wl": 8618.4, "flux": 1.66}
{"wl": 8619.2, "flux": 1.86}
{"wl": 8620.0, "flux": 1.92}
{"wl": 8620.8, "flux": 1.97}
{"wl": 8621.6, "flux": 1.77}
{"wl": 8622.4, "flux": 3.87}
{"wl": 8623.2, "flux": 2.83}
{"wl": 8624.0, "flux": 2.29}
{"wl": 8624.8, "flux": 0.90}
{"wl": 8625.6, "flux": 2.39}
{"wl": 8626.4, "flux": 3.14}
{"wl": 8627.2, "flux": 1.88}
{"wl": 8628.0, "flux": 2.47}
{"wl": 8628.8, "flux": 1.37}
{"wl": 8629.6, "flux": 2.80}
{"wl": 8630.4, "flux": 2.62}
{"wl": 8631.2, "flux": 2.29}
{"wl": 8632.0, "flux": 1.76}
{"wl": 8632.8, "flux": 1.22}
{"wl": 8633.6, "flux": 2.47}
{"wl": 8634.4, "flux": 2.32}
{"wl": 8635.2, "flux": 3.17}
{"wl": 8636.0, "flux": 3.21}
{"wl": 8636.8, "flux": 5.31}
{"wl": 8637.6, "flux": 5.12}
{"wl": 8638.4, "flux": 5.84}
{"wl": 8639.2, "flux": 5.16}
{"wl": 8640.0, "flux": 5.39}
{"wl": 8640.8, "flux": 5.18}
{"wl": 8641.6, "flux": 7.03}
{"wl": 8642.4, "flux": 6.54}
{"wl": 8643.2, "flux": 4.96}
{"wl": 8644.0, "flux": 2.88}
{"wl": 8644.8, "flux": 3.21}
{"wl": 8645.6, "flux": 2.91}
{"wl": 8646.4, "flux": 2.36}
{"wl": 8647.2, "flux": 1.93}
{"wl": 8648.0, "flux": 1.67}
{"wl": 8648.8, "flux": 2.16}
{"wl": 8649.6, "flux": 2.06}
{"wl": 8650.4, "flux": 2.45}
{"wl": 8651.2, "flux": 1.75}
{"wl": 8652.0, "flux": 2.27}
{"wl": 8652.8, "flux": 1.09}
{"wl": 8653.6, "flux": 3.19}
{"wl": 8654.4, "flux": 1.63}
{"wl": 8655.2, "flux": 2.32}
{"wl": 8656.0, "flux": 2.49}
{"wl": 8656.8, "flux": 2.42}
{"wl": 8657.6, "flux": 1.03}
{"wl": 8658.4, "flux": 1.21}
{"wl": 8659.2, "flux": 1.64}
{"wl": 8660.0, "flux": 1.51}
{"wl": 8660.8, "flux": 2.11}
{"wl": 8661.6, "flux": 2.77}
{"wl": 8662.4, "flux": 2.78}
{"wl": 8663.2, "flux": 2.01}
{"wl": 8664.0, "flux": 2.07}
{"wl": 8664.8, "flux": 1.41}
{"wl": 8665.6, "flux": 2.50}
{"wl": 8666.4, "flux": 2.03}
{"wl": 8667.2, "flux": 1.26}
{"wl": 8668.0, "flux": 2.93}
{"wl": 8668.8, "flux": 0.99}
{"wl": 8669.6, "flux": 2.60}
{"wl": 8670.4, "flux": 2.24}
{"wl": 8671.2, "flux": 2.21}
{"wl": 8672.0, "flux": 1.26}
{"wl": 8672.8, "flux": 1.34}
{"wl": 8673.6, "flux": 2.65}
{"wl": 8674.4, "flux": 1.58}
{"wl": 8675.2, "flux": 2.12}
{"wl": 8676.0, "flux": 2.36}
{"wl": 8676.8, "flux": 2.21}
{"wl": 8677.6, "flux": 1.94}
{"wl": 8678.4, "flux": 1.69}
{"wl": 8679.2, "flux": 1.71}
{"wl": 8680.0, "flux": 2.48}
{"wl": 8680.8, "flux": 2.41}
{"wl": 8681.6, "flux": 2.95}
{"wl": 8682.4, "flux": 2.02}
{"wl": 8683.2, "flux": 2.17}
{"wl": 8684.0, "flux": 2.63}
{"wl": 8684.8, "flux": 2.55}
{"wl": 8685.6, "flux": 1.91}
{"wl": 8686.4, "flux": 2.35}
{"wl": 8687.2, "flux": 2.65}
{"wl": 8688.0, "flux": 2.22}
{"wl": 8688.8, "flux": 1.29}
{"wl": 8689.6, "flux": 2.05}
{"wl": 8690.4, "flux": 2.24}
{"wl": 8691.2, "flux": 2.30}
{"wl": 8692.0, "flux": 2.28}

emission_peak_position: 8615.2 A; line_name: Halpha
